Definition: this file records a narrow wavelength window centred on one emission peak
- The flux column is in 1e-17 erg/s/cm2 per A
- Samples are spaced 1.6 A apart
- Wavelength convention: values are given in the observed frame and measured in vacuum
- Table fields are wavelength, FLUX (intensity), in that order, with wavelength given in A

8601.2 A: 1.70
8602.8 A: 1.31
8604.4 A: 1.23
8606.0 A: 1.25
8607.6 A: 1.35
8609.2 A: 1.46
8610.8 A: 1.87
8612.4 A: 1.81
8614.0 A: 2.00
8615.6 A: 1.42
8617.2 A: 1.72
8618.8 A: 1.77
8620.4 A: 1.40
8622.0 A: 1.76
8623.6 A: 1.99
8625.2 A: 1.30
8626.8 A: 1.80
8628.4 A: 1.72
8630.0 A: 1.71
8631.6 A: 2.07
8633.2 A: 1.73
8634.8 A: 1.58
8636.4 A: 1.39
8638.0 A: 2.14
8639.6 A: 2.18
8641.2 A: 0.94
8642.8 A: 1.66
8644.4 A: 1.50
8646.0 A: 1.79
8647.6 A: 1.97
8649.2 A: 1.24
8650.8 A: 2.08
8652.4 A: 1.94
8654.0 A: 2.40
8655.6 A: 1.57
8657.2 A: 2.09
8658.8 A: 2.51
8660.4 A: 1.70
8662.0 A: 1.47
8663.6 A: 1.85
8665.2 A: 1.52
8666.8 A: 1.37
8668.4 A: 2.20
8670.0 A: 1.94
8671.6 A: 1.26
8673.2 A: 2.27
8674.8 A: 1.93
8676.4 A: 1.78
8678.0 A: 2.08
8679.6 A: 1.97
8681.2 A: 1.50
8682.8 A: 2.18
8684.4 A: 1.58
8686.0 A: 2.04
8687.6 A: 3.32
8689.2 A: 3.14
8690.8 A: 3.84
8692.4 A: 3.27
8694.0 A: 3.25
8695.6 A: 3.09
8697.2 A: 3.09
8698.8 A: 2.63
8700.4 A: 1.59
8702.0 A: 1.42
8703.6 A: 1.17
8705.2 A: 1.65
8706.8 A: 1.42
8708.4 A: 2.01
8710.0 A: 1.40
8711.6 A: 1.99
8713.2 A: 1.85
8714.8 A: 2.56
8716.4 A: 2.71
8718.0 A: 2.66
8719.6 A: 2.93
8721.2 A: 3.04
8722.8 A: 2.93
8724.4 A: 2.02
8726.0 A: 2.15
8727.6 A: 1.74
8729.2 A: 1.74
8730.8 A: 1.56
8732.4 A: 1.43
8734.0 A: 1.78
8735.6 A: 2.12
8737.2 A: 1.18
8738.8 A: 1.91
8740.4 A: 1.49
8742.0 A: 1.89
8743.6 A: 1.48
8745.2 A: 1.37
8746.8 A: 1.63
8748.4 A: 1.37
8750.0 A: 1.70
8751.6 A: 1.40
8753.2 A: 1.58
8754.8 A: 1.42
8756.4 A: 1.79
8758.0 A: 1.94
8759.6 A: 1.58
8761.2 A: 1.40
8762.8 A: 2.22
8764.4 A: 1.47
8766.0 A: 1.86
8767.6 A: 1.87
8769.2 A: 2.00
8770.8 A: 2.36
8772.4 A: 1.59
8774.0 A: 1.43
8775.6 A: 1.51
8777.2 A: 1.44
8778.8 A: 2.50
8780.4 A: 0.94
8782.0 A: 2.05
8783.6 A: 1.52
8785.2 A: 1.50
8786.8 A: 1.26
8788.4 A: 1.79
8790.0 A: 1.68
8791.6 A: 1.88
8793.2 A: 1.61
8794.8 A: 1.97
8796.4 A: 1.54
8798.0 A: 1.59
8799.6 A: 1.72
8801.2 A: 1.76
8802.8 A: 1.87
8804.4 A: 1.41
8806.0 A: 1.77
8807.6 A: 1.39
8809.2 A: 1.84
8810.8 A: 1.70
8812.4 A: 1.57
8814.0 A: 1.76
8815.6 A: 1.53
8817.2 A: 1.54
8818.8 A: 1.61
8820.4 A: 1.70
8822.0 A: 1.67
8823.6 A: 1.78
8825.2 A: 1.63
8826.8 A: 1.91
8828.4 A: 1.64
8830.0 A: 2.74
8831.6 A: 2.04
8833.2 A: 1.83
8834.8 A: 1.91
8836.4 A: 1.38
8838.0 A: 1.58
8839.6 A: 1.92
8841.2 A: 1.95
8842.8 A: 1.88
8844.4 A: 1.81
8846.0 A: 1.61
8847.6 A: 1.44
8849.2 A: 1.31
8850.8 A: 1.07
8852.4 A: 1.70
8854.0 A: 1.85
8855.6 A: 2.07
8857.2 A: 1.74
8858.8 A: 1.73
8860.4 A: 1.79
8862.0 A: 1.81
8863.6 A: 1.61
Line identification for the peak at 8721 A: [N II]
